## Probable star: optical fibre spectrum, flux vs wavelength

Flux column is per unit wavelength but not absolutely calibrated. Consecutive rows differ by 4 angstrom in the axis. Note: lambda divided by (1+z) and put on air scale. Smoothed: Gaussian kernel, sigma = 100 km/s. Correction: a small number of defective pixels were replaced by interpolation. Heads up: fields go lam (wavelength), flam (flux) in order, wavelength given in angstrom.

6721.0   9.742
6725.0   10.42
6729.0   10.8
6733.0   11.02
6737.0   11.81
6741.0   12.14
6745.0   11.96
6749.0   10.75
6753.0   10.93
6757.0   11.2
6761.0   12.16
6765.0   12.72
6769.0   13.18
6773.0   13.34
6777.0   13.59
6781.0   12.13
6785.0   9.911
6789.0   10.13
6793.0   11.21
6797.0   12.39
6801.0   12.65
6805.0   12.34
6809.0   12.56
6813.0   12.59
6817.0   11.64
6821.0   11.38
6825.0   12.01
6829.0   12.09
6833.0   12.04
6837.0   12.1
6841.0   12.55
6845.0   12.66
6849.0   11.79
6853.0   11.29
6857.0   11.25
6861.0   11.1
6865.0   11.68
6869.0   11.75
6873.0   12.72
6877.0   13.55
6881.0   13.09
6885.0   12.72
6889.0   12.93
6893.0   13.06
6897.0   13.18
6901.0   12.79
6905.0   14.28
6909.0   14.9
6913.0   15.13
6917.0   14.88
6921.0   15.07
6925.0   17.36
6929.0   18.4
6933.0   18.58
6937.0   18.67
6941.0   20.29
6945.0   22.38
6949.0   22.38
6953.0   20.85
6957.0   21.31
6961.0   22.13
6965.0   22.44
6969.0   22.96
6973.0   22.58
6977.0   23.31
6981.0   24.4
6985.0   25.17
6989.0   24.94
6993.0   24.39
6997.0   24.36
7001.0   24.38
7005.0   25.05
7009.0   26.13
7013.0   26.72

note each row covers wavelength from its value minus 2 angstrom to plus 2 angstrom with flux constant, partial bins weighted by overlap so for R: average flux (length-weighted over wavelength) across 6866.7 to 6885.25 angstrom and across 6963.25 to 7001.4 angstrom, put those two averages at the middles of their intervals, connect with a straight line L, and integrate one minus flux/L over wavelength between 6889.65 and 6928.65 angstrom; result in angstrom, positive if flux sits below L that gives 3.9 angstrom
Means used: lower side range 12.8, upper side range 23.9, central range 14.6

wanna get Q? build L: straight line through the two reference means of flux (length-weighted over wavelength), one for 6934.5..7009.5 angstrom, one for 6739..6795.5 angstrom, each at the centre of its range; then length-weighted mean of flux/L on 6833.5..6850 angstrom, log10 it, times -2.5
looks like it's 0.28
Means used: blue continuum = 11.8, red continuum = 23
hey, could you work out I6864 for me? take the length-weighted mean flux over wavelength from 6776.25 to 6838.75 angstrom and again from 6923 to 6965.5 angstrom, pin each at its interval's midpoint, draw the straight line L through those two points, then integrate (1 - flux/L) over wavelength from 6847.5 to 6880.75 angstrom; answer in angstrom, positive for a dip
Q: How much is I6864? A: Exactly 7.45 angstrom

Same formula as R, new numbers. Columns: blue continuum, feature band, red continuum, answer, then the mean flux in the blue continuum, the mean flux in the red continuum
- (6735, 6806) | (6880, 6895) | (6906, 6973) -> 3.58 angstrom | 11.9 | 19.3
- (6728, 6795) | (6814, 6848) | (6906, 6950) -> 5.24 angstrom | 11.7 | 17.8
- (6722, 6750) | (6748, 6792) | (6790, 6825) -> -0.83 angstrom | 11.2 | 12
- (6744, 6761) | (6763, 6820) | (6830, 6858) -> -2.86 angstrom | 11.3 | 12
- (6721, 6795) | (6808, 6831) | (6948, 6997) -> 4.41 angstrom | 11.6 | 23.1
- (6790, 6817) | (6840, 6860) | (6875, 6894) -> 1.33 angstrom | 12.2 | 13.1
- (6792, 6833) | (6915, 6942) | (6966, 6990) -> 3.76 angstrom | 12.1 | 23.8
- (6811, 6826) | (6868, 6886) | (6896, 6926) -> 1.08 angstrom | 11.9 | 14.7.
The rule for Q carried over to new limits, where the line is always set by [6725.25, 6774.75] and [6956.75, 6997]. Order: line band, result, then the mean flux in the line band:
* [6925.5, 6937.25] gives 0.15 mag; 18.4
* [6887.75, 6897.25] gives 0.42 mag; 13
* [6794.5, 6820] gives 0.20 mag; 12.3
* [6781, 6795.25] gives 0.27 mag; 10.7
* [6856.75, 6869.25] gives 0.47 mag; 11.4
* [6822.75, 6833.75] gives 0.30 mag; 12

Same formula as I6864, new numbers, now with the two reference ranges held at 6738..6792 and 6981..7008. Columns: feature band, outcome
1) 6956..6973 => 0.56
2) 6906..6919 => 3.37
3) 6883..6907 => 7.51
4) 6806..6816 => 1.36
